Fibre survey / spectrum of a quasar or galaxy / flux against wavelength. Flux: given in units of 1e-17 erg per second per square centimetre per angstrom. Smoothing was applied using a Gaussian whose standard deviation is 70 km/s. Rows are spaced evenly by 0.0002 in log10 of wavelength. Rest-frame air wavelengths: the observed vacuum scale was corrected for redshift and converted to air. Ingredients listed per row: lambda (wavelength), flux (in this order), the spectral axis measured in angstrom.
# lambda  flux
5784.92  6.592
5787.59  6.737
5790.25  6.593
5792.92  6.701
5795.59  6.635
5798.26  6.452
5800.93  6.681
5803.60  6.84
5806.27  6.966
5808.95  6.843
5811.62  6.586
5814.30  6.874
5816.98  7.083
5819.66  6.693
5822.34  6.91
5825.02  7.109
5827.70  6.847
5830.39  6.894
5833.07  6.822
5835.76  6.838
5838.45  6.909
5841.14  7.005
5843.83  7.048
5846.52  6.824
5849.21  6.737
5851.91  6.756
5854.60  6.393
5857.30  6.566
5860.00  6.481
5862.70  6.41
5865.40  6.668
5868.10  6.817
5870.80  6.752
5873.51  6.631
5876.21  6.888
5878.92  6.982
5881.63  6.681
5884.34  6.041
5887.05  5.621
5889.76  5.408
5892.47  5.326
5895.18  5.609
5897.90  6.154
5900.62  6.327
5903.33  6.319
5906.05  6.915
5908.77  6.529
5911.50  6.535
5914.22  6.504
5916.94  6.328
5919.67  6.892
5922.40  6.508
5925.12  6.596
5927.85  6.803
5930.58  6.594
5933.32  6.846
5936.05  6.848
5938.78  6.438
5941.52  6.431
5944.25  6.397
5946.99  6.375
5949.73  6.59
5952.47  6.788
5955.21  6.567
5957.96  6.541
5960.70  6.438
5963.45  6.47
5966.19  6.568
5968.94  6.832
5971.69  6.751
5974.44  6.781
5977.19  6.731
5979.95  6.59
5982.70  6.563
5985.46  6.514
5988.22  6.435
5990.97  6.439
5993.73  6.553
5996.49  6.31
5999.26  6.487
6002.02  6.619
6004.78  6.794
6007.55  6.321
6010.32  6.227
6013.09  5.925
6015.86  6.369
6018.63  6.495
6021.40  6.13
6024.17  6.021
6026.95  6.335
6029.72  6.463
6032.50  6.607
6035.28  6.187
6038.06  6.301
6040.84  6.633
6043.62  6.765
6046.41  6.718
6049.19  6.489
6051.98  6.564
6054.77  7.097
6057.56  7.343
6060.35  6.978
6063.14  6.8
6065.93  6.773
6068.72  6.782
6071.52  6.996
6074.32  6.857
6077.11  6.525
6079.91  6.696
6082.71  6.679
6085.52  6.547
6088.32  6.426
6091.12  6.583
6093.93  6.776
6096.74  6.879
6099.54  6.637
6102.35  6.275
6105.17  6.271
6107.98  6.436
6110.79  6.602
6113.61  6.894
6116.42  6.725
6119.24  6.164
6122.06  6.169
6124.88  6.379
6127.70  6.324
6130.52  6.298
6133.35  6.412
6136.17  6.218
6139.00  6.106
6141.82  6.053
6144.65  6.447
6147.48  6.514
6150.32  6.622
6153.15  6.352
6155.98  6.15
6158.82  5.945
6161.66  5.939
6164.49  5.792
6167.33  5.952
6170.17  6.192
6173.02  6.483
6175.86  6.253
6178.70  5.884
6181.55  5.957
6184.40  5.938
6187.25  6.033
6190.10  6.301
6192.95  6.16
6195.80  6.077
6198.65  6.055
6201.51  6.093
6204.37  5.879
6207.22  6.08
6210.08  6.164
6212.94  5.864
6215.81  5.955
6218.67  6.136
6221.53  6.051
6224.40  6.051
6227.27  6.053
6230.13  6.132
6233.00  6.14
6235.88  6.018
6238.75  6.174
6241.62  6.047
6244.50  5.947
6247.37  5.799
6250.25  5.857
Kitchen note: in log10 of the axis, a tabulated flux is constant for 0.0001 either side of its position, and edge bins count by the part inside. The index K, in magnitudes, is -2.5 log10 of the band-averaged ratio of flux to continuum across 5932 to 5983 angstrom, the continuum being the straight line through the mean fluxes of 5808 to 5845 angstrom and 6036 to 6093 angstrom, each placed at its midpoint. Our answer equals 0.03 mag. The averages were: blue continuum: 6.89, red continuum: 6.72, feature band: 6.61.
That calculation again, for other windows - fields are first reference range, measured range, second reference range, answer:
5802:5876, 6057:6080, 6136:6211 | -0.085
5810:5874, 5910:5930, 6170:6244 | 0.006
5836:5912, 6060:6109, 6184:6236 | -0.074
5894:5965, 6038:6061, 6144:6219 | -0.076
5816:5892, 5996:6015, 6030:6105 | 0.048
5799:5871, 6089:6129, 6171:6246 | -0.041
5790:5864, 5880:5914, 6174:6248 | 0.084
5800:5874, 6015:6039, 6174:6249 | 0.015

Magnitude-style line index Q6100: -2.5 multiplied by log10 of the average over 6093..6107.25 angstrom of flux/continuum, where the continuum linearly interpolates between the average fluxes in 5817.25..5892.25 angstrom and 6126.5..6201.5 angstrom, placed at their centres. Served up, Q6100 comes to -0.05 mag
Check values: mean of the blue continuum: 6.64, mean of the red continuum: 6.17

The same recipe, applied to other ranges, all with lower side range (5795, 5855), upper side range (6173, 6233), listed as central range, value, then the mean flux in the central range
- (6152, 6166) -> 0.022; 6.03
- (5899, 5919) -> 0.025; 6.5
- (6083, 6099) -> -0.059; 6.64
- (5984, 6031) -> 0.014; 6.38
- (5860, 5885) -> 0.011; 6.66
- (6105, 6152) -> -0.030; 6.39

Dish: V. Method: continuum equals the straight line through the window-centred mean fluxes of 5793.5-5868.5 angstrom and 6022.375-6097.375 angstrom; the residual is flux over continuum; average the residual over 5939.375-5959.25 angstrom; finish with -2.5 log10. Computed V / 0.03 mag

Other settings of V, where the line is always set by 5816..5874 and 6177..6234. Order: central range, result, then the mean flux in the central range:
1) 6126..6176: -0.01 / 6.23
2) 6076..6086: -0.05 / 6.61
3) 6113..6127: -0.04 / 6.44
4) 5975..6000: 0.00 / 6.52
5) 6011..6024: 0.04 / 6.21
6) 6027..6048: -0.02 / 6.51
